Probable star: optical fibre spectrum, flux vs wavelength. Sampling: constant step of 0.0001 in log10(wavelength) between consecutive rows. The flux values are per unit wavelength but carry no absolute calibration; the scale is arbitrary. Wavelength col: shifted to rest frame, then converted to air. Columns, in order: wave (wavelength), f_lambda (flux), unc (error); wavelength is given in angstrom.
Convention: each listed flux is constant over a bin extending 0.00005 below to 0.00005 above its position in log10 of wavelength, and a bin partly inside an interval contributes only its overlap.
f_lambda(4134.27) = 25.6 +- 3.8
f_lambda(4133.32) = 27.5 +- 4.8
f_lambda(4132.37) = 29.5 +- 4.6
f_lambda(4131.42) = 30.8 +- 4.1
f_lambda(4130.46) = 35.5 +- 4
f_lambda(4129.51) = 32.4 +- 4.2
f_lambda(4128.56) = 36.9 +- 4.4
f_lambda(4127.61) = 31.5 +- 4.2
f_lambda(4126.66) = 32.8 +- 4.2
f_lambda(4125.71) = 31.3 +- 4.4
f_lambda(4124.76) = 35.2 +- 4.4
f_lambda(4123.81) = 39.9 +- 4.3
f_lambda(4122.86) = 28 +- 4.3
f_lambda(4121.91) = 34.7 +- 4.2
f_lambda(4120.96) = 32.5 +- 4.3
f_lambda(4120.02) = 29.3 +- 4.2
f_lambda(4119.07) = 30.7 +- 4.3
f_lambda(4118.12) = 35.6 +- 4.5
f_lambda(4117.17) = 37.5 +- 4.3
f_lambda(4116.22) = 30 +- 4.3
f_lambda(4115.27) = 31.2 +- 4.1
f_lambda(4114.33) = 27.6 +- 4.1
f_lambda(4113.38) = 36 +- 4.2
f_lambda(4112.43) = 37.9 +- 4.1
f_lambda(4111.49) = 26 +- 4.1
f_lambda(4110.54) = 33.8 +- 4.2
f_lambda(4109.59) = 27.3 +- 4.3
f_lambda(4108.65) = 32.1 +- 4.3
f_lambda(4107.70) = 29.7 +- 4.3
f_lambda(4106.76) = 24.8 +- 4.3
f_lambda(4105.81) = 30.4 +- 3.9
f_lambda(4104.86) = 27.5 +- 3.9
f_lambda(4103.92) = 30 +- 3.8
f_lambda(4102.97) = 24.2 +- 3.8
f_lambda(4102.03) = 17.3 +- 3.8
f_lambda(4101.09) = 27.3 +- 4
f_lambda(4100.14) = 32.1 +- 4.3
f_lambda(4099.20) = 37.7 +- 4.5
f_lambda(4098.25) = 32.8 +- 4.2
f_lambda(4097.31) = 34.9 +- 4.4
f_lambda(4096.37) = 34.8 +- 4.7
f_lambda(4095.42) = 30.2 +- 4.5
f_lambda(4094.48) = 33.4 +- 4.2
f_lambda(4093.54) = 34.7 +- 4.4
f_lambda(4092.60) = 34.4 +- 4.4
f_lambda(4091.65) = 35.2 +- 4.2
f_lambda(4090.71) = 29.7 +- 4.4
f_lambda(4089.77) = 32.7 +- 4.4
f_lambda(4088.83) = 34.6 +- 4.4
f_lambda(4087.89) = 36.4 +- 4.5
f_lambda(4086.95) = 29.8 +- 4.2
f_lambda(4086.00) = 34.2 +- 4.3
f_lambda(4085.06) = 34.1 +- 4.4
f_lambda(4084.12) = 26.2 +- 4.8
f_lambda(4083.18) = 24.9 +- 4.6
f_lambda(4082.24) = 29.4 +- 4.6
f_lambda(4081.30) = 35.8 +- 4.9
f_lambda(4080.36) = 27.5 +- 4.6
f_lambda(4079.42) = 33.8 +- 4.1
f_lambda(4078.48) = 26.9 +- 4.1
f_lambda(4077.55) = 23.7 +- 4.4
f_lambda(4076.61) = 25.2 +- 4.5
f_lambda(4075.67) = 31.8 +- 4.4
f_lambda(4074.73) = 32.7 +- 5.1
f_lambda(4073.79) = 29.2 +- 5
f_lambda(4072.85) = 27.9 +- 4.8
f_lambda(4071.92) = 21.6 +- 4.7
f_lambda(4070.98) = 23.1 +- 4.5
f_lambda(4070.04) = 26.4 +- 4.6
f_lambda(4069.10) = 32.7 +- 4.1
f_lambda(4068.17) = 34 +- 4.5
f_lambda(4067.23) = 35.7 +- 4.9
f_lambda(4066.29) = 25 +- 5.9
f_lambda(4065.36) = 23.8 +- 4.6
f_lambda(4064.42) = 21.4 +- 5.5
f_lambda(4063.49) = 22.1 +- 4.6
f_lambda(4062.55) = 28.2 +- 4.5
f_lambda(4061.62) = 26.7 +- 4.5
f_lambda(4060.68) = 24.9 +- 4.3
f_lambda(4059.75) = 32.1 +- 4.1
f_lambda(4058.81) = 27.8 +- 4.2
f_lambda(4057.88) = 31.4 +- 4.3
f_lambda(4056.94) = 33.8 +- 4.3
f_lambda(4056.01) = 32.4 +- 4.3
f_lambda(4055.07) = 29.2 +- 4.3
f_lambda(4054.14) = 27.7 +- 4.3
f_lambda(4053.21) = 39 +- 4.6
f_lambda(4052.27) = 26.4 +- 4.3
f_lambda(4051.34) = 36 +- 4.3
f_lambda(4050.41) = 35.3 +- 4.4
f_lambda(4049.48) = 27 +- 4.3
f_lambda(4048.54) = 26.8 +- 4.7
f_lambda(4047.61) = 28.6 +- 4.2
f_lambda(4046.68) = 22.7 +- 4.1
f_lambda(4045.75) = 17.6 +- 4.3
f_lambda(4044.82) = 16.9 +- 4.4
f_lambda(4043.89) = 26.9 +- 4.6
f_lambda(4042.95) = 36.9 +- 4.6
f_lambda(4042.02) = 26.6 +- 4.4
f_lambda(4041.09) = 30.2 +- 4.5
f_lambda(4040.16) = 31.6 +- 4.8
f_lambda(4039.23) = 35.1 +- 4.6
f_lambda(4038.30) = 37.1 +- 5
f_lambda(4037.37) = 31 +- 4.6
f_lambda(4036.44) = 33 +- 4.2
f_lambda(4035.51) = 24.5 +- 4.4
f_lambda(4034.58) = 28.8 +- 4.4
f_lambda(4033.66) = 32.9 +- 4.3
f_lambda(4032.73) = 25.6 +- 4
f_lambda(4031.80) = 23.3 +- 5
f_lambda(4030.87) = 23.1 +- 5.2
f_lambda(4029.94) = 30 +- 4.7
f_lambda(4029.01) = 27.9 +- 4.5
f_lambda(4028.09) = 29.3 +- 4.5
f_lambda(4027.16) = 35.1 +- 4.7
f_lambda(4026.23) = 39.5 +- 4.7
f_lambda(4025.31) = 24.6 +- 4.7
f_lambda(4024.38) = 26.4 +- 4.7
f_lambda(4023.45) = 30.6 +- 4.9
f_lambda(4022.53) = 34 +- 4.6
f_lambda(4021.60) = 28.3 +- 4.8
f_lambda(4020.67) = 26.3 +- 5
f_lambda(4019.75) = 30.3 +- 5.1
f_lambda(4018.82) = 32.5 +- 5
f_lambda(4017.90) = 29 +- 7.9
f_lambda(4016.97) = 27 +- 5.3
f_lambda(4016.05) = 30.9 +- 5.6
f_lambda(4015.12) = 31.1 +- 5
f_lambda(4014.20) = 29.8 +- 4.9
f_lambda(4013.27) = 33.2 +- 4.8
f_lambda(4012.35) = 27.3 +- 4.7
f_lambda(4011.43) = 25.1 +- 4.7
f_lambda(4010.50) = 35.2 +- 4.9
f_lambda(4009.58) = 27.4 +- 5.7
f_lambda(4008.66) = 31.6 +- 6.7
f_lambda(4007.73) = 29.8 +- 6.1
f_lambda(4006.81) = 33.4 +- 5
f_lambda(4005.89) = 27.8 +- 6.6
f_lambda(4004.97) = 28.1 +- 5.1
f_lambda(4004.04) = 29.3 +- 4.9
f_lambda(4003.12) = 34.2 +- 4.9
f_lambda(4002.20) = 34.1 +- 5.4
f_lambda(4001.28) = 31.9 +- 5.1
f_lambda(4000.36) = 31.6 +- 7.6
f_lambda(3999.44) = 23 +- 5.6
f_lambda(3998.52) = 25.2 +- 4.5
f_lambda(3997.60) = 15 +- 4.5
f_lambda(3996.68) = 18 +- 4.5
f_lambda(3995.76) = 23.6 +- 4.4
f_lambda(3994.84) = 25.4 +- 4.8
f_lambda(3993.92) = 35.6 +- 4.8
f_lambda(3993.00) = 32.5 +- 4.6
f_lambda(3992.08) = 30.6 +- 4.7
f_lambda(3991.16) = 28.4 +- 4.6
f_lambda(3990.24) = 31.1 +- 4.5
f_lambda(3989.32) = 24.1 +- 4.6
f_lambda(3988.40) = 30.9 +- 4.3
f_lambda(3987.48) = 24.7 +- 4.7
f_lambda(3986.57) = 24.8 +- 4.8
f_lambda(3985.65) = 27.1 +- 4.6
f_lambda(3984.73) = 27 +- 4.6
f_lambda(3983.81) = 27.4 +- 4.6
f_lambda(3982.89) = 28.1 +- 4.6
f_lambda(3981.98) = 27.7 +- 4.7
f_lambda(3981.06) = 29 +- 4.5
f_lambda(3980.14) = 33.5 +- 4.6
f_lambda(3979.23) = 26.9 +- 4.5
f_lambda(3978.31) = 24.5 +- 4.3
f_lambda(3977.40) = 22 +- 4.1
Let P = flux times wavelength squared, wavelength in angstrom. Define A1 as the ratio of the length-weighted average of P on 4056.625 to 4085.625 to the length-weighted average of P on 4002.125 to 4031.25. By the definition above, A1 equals 0.97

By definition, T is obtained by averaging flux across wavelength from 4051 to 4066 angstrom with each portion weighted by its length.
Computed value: 28.8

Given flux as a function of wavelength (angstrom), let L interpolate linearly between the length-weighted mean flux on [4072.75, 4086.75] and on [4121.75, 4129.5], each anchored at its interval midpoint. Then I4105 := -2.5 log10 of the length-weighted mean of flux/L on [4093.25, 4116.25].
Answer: 0.04 mag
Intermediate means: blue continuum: 29.6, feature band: 30.5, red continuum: 33.7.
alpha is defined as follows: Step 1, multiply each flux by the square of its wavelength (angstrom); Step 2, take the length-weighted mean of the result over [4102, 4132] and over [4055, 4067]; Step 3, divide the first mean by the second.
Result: 1.17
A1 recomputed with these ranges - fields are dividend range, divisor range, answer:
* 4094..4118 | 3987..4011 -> 1.13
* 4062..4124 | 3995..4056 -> 1.08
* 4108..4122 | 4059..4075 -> 1.20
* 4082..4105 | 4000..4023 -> 1.07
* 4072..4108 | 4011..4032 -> 1.07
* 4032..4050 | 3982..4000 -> 1.10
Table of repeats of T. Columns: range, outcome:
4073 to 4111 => 30.6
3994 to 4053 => 28.9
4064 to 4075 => 27.7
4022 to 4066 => 29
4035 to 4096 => 29.6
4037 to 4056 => 29.5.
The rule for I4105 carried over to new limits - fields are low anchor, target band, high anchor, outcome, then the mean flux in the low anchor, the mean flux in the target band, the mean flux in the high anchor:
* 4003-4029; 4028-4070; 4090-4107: 0.06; 30.2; 28.8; 30.7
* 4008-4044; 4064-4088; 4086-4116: 0.07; 30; 28.9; 31.2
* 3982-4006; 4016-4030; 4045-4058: -0.06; 27.7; 30.1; 29.2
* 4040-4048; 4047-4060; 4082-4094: -0.13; 26.2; 30.8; 32.1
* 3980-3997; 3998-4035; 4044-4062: -0.06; 27.8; 29.6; 28.5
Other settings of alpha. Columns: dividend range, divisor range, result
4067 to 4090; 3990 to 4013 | 1.09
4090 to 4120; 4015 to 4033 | 1.11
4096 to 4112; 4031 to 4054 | 1.05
